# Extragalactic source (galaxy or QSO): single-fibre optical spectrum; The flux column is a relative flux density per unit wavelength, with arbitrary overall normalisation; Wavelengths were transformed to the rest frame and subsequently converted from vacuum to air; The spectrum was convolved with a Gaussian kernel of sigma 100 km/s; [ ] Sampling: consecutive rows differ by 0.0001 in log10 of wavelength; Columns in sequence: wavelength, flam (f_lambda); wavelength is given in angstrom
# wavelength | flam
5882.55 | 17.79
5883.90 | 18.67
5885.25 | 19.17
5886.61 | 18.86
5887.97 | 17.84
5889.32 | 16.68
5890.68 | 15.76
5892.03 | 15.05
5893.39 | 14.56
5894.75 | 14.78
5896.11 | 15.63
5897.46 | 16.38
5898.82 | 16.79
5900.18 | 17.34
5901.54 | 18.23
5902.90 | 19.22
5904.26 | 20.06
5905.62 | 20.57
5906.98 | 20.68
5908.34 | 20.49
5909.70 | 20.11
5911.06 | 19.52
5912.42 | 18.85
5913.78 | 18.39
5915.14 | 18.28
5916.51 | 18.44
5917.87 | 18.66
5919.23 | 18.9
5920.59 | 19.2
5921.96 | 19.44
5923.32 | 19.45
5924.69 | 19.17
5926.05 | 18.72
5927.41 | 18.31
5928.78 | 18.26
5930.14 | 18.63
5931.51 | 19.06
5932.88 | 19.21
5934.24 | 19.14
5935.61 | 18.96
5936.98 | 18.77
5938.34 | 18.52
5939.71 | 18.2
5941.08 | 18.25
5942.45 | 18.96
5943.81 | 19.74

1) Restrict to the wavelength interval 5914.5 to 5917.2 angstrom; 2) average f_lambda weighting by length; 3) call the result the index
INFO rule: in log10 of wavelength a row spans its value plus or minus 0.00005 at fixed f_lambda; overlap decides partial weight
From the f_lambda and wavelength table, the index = 18.3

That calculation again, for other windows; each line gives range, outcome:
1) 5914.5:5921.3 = 18.7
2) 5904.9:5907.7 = 20.6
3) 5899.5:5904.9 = 18.7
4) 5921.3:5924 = 19.5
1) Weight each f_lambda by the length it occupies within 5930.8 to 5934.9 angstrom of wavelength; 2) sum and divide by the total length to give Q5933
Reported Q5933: 19.1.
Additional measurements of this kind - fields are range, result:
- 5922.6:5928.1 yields 18.9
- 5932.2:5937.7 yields 19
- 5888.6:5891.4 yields 16.3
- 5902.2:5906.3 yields 19.9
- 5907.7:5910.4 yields 20.3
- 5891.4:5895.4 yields 14.8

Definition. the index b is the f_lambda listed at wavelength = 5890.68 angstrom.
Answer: 15.76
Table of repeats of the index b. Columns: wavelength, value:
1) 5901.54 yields 18.23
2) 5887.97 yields 17.84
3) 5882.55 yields 17.79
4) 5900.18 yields 17.34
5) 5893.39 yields 14.56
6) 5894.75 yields 14.78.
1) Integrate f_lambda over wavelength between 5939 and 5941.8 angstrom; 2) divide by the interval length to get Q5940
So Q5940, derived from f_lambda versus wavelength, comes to 18.2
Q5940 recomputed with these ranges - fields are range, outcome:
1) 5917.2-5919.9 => 18.8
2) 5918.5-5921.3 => 19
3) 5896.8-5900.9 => 16.8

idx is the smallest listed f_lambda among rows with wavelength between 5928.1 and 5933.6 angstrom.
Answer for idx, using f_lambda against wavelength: 18.26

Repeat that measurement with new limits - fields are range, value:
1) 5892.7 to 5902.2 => 14.56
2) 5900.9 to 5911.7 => 18.23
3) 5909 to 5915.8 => 18.28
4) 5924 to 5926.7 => 18.72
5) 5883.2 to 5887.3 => 18.67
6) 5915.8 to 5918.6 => 18.44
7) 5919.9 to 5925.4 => 19.17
